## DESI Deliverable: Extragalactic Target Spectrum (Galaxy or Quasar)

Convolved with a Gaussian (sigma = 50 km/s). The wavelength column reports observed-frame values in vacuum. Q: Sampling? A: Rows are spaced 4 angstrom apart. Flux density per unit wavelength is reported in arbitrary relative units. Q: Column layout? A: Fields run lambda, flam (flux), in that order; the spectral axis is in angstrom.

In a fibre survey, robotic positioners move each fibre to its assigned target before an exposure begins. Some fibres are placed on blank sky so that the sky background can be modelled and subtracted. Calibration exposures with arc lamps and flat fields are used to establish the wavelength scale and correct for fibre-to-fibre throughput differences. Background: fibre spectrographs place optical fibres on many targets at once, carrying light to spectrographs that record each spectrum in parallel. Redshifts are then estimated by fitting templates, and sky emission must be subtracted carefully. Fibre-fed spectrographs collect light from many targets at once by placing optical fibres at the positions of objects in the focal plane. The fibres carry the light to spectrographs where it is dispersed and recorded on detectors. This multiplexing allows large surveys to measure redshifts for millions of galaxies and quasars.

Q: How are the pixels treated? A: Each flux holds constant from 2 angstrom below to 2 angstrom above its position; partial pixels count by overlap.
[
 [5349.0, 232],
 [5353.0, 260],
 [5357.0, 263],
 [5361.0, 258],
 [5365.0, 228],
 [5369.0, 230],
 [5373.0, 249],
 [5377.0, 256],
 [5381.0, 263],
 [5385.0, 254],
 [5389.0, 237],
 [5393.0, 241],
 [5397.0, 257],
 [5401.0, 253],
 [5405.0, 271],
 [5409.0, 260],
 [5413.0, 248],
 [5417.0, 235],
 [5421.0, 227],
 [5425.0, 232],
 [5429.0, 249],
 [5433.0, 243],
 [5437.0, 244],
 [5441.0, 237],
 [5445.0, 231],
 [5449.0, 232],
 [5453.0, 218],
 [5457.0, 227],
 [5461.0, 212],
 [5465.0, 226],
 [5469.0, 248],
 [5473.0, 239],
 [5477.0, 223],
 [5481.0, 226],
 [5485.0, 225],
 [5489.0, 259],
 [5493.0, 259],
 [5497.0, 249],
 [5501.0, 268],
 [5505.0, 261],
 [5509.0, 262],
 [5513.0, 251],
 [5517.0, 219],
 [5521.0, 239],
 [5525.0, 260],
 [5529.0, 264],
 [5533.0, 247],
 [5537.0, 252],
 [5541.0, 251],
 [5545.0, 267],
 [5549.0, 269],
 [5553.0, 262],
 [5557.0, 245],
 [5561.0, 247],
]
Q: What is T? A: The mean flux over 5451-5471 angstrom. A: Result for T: 226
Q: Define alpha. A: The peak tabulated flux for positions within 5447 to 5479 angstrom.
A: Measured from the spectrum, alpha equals 248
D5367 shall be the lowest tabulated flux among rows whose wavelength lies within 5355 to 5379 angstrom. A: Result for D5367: 228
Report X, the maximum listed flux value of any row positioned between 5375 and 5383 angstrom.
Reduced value 263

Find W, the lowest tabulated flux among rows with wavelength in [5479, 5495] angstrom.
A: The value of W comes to 225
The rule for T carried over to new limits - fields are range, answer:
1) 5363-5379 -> 241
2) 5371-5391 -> 252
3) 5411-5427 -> 236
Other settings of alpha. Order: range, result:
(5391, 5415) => 271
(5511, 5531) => 264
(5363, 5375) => 249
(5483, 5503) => 268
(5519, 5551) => 269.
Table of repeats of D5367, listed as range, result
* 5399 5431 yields 227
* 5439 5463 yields 212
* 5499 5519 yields 219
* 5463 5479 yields 223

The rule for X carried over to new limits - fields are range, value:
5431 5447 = 244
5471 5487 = 239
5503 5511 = 262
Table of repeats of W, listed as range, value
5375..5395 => 237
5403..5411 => 260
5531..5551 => 247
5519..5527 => 239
